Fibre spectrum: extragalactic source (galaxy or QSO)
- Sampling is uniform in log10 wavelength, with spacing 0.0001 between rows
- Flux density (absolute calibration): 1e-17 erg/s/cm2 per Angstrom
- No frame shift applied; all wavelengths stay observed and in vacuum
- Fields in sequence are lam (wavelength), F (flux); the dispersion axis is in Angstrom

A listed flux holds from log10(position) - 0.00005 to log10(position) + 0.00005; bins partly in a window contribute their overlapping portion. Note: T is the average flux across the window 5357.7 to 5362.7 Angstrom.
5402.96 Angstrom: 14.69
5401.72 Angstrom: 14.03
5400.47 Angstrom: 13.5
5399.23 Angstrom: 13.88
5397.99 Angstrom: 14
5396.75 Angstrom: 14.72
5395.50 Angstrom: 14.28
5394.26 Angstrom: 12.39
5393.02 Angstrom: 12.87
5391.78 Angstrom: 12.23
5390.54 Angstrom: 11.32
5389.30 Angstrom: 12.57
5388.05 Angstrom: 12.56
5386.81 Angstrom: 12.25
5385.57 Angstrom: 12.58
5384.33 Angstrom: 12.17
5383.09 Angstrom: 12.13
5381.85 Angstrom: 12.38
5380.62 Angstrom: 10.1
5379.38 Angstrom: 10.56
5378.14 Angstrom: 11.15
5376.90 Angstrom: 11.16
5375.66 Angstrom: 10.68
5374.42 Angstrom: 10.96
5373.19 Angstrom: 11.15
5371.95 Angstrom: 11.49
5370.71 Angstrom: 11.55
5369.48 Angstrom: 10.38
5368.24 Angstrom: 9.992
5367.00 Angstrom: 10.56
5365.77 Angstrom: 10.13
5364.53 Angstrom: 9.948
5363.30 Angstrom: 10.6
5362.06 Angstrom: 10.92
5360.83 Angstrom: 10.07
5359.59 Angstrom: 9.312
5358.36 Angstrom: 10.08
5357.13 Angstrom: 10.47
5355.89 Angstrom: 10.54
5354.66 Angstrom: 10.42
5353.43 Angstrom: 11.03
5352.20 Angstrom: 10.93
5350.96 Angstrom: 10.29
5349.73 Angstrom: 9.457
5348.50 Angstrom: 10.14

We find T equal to 10.1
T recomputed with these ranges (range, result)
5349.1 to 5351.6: 9.87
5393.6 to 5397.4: 13.8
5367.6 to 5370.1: 10.2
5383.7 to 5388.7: 12.4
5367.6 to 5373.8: 10.9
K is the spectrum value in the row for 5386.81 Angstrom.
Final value 12.25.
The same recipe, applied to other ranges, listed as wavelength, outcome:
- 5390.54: 11.32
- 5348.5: 10.14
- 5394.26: 12.39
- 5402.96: 14.69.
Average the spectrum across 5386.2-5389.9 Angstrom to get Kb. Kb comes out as 12.4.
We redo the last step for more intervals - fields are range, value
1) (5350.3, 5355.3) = 10.7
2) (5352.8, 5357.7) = 10.6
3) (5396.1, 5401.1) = 14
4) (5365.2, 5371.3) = 10.5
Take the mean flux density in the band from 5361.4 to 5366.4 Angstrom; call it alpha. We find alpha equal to 10.4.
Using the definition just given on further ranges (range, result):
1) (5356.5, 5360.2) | 9.96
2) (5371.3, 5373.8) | 11.3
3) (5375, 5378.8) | 11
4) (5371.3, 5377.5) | 11.1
